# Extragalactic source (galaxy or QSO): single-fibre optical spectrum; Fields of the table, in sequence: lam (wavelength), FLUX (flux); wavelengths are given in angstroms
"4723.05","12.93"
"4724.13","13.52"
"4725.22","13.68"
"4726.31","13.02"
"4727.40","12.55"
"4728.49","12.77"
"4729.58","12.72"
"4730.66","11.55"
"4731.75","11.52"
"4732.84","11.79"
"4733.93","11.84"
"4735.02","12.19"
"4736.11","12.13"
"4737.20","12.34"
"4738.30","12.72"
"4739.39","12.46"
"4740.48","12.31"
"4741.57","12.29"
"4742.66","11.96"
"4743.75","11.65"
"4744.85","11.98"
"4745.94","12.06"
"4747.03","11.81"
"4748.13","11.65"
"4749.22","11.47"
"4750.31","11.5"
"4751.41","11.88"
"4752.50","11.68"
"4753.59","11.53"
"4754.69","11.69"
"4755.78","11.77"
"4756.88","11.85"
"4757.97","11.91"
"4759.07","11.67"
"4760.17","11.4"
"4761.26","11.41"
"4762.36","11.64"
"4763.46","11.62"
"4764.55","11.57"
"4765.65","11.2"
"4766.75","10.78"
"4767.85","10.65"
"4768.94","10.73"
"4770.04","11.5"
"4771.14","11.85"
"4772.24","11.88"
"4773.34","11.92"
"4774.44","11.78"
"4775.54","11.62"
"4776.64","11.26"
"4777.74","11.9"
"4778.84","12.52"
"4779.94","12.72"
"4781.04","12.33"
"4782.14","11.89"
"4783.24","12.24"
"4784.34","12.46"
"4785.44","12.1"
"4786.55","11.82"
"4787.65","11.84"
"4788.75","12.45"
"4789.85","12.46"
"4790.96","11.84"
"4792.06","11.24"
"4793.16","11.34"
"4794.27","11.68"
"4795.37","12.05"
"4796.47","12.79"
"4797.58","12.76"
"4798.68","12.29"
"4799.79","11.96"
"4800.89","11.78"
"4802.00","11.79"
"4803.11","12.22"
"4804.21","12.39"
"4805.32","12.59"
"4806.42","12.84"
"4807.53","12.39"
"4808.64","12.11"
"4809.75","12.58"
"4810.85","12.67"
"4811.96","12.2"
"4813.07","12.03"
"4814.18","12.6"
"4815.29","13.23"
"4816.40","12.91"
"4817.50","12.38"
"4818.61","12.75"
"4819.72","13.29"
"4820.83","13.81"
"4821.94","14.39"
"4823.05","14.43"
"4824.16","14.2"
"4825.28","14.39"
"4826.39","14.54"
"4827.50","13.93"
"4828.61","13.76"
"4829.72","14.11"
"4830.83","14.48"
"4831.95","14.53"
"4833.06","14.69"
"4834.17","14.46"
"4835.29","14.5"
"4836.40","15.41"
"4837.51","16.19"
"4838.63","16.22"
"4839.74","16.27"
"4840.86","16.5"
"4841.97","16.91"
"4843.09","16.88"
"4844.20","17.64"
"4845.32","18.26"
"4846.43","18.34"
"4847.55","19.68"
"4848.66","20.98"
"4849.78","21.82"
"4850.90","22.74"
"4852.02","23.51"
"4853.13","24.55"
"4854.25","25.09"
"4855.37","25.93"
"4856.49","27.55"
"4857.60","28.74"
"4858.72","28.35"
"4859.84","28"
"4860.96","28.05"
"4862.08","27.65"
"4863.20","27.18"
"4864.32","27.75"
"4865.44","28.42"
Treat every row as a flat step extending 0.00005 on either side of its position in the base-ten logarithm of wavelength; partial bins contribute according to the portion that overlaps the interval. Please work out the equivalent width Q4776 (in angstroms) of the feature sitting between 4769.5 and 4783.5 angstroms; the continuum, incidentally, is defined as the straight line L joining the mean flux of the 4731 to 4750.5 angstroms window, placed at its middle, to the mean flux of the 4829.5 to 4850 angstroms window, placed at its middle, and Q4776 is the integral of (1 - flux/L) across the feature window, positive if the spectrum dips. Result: 1.8 angstroms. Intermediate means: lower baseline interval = 12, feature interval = 11.9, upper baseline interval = 16.7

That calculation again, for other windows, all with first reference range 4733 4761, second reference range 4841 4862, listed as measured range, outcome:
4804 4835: 9.8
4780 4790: 2.3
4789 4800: 3.2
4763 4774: 2.2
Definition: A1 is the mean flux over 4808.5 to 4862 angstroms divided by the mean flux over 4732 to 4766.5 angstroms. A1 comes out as 1.48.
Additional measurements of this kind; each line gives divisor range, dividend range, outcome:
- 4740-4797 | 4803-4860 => 1.41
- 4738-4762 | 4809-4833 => 1.14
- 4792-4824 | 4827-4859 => 1.51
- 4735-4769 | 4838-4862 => 1.88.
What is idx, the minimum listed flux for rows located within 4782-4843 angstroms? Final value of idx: 11.24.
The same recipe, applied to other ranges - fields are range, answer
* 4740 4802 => 10.65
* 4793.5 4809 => 11.68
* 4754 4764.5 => 11.4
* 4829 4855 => 14.11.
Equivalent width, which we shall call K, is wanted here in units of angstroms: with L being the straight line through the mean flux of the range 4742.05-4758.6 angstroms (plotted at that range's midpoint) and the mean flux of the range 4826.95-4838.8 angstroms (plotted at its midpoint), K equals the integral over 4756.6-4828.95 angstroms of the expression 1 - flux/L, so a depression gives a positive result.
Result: 5.4 angstroms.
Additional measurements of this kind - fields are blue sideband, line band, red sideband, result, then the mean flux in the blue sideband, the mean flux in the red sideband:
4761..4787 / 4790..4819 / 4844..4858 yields 6.8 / 11.7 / 22.7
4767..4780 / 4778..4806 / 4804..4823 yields 0.1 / 11.6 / 12.8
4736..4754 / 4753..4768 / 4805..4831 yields 0.9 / 12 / 13.3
